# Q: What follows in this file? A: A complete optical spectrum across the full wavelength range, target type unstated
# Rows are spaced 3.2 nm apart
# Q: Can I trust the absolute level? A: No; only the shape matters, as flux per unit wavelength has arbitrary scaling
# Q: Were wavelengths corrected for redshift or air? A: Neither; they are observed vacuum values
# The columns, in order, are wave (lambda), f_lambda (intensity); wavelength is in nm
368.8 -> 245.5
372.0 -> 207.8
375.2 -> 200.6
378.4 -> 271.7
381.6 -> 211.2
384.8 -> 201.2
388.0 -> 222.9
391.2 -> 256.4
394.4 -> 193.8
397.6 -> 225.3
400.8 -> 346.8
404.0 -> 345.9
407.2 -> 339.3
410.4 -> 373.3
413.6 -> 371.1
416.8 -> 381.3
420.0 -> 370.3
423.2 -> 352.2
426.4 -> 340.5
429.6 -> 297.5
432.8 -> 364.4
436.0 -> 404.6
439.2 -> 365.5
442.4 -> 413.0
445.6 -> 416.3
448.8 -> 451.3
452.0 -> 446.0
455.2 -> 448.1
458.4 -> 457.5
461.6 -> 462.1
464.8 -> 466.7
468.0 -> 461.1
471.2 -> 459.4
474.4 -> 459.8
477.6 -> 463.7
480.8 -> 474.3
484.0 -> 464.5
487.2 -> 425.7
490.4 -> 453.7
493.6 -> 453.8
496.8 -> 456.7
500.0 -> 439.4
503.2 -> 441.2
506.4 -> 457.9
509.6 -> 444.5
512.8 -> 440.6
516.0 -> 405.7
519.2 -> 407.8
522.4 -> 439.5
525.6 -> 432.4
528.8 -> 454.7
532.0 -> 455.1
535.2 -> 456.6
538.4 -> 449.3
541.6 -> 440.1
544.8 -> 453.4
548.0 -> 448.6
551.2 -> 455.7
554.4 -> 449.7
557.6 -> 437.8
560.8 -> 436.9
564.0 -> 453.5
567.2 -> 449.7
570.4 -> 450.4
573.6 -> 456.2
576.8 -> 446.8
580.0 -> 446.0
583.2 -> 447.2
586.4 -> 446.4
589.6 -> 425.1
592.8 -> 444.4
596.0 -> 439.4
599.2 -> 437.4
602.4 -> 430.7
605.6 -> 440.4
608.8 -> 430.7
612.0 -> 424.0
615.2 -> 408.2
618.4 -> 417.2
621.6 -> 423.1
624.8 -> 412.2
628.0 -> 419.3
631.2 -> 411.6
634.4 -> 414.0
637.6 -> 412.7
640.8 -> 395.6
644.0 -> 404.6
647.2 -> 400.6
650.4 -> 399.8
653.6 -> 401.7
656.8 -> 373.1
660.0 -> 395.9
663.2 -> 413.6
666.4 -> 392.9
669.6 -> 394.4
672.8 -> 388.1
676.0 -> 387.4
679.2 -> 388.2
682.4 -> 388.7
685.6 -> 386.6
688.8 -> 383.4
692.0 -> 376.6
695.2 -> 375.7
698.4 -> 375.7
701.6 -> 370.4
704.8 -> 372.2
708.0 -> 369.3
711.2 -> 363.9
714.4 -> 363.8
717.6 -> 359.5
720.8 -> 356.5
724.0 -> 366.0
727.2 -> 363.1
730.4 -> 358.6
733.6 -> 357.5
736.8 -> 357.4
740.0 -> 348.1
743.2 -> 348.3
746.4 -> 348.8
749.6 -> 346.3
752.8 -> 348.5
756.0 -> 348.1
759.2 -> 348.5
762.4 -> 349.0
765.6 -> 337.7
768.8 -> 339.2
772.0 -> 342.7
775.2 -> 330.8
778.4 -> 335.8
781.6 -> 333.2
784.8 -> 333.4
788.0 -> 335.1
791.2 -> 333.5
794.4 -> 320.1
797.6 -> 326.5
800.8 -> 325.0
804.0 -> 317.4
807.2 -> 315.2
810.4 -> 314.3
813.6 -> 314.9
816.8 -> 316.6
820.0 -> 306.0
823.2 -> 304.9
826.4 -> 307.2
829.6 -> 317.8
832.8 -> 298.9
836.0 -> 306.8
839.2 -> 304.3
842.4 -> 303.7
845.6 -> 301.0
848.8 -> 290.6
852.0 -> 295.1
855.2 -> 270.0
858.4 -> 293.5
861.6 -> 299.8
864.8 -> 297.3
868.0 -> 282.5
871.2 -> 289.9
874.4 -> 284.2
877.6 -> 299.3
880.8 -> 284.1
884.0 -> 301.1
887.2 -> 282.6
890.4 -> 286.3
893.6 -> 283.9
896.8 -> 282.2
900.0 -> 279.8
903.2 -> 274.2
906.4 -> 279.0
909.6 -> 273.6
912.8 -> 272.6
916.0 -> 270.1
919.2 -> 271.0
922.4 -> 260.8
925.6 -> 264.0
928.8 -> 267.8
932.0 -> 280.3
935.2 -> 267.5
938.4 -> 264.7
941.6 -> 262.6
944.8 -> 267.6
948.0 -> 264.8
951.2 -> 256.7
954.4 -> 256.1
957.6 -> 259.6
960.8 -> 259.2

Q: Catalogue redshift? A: 0.000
